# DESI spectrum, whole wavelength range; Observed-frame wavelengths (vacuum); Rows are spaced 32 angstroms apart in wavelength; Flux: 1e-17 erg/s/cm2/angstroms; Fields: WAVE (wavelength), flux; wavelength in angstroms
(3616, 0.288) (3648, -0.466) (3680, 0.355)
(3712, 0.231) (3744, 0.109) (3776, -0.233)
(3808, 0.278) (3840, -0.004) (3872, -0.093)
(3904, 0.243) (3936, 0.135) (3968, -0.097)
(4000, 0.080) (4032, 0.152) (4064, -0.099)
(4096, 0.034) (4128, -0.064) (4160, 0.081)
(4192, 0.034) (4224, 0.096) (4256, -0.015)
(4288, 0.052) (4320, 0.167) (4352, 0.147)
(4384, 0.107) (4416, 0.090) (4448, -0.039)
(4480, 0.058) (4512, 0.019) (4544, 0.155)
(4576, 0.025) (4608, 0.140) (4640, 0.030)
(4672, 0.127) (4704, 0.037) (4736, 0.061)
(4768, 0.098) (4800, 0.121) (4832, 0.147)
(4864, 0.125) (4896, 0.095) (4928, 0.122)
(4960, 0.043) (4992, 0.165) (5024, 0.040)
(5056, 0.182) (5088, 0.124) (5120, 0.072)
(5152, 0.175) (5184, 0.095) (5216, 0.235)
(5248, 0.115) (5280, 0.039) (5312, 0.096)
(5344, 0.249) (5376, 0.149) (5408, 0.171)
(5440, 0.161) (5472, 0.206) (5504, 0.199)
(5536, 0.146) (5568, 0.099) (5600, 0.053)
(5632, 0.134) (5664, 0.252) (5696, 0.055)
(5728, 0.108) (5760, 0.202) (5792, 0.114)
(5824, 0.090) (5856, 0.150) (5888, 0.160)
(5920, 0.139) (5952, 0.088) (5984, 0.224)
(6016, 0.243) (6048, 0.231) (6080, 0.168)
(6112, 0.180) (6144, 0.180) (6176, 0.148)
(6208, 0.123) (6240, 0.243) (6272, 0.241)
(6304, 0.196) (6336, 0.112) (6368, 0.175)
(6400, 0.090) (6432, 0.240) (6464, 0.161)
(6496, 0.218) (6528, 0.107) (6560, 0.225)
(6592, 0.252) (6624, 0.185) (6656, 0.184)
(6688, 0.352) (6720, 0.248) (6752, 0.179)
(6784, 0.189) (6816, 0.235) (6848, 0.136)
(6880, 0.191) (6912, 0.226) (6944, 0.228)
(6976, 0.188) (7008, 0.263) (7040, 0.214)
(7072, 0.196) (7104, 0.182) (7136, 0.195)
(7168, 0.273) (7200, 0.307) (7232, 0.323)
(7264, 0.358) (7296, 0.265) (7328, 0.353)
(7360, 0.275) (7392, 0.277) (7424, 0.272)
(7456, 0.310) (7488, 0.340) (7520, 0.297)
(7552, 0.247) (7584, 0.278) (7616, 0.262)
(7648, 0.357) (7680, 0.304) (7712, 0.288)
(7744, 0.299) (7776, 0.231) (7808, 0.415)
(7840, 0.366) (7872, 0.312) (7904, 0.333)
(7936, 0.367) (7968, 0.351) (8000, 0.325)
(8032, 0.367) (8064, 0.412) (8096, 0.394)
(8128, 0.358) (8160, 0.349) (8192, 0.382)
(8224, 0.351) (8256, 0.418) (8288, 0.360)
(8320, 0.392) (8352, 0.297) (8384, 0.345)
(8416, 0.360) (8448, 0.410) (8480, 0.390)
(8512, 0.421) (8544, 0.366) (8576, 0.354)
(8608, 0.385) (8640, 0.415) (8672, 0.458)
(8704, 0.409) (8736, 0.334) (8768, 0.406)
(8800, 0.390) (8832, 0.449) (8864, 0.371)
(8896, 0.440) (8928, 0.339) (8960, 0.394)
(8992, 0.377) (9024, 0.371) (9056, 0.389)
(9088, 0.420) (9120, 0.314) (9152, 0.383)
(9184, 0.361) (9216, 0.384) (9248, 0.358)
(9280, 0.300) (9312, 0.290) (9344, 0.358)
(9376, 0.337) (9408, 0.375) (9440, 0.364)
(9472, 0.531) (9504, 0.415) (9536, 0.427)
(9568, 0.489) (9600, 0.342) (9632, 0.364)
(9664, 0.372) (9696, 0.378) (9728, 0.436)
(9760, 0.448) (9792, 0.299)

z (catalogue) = 0.79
